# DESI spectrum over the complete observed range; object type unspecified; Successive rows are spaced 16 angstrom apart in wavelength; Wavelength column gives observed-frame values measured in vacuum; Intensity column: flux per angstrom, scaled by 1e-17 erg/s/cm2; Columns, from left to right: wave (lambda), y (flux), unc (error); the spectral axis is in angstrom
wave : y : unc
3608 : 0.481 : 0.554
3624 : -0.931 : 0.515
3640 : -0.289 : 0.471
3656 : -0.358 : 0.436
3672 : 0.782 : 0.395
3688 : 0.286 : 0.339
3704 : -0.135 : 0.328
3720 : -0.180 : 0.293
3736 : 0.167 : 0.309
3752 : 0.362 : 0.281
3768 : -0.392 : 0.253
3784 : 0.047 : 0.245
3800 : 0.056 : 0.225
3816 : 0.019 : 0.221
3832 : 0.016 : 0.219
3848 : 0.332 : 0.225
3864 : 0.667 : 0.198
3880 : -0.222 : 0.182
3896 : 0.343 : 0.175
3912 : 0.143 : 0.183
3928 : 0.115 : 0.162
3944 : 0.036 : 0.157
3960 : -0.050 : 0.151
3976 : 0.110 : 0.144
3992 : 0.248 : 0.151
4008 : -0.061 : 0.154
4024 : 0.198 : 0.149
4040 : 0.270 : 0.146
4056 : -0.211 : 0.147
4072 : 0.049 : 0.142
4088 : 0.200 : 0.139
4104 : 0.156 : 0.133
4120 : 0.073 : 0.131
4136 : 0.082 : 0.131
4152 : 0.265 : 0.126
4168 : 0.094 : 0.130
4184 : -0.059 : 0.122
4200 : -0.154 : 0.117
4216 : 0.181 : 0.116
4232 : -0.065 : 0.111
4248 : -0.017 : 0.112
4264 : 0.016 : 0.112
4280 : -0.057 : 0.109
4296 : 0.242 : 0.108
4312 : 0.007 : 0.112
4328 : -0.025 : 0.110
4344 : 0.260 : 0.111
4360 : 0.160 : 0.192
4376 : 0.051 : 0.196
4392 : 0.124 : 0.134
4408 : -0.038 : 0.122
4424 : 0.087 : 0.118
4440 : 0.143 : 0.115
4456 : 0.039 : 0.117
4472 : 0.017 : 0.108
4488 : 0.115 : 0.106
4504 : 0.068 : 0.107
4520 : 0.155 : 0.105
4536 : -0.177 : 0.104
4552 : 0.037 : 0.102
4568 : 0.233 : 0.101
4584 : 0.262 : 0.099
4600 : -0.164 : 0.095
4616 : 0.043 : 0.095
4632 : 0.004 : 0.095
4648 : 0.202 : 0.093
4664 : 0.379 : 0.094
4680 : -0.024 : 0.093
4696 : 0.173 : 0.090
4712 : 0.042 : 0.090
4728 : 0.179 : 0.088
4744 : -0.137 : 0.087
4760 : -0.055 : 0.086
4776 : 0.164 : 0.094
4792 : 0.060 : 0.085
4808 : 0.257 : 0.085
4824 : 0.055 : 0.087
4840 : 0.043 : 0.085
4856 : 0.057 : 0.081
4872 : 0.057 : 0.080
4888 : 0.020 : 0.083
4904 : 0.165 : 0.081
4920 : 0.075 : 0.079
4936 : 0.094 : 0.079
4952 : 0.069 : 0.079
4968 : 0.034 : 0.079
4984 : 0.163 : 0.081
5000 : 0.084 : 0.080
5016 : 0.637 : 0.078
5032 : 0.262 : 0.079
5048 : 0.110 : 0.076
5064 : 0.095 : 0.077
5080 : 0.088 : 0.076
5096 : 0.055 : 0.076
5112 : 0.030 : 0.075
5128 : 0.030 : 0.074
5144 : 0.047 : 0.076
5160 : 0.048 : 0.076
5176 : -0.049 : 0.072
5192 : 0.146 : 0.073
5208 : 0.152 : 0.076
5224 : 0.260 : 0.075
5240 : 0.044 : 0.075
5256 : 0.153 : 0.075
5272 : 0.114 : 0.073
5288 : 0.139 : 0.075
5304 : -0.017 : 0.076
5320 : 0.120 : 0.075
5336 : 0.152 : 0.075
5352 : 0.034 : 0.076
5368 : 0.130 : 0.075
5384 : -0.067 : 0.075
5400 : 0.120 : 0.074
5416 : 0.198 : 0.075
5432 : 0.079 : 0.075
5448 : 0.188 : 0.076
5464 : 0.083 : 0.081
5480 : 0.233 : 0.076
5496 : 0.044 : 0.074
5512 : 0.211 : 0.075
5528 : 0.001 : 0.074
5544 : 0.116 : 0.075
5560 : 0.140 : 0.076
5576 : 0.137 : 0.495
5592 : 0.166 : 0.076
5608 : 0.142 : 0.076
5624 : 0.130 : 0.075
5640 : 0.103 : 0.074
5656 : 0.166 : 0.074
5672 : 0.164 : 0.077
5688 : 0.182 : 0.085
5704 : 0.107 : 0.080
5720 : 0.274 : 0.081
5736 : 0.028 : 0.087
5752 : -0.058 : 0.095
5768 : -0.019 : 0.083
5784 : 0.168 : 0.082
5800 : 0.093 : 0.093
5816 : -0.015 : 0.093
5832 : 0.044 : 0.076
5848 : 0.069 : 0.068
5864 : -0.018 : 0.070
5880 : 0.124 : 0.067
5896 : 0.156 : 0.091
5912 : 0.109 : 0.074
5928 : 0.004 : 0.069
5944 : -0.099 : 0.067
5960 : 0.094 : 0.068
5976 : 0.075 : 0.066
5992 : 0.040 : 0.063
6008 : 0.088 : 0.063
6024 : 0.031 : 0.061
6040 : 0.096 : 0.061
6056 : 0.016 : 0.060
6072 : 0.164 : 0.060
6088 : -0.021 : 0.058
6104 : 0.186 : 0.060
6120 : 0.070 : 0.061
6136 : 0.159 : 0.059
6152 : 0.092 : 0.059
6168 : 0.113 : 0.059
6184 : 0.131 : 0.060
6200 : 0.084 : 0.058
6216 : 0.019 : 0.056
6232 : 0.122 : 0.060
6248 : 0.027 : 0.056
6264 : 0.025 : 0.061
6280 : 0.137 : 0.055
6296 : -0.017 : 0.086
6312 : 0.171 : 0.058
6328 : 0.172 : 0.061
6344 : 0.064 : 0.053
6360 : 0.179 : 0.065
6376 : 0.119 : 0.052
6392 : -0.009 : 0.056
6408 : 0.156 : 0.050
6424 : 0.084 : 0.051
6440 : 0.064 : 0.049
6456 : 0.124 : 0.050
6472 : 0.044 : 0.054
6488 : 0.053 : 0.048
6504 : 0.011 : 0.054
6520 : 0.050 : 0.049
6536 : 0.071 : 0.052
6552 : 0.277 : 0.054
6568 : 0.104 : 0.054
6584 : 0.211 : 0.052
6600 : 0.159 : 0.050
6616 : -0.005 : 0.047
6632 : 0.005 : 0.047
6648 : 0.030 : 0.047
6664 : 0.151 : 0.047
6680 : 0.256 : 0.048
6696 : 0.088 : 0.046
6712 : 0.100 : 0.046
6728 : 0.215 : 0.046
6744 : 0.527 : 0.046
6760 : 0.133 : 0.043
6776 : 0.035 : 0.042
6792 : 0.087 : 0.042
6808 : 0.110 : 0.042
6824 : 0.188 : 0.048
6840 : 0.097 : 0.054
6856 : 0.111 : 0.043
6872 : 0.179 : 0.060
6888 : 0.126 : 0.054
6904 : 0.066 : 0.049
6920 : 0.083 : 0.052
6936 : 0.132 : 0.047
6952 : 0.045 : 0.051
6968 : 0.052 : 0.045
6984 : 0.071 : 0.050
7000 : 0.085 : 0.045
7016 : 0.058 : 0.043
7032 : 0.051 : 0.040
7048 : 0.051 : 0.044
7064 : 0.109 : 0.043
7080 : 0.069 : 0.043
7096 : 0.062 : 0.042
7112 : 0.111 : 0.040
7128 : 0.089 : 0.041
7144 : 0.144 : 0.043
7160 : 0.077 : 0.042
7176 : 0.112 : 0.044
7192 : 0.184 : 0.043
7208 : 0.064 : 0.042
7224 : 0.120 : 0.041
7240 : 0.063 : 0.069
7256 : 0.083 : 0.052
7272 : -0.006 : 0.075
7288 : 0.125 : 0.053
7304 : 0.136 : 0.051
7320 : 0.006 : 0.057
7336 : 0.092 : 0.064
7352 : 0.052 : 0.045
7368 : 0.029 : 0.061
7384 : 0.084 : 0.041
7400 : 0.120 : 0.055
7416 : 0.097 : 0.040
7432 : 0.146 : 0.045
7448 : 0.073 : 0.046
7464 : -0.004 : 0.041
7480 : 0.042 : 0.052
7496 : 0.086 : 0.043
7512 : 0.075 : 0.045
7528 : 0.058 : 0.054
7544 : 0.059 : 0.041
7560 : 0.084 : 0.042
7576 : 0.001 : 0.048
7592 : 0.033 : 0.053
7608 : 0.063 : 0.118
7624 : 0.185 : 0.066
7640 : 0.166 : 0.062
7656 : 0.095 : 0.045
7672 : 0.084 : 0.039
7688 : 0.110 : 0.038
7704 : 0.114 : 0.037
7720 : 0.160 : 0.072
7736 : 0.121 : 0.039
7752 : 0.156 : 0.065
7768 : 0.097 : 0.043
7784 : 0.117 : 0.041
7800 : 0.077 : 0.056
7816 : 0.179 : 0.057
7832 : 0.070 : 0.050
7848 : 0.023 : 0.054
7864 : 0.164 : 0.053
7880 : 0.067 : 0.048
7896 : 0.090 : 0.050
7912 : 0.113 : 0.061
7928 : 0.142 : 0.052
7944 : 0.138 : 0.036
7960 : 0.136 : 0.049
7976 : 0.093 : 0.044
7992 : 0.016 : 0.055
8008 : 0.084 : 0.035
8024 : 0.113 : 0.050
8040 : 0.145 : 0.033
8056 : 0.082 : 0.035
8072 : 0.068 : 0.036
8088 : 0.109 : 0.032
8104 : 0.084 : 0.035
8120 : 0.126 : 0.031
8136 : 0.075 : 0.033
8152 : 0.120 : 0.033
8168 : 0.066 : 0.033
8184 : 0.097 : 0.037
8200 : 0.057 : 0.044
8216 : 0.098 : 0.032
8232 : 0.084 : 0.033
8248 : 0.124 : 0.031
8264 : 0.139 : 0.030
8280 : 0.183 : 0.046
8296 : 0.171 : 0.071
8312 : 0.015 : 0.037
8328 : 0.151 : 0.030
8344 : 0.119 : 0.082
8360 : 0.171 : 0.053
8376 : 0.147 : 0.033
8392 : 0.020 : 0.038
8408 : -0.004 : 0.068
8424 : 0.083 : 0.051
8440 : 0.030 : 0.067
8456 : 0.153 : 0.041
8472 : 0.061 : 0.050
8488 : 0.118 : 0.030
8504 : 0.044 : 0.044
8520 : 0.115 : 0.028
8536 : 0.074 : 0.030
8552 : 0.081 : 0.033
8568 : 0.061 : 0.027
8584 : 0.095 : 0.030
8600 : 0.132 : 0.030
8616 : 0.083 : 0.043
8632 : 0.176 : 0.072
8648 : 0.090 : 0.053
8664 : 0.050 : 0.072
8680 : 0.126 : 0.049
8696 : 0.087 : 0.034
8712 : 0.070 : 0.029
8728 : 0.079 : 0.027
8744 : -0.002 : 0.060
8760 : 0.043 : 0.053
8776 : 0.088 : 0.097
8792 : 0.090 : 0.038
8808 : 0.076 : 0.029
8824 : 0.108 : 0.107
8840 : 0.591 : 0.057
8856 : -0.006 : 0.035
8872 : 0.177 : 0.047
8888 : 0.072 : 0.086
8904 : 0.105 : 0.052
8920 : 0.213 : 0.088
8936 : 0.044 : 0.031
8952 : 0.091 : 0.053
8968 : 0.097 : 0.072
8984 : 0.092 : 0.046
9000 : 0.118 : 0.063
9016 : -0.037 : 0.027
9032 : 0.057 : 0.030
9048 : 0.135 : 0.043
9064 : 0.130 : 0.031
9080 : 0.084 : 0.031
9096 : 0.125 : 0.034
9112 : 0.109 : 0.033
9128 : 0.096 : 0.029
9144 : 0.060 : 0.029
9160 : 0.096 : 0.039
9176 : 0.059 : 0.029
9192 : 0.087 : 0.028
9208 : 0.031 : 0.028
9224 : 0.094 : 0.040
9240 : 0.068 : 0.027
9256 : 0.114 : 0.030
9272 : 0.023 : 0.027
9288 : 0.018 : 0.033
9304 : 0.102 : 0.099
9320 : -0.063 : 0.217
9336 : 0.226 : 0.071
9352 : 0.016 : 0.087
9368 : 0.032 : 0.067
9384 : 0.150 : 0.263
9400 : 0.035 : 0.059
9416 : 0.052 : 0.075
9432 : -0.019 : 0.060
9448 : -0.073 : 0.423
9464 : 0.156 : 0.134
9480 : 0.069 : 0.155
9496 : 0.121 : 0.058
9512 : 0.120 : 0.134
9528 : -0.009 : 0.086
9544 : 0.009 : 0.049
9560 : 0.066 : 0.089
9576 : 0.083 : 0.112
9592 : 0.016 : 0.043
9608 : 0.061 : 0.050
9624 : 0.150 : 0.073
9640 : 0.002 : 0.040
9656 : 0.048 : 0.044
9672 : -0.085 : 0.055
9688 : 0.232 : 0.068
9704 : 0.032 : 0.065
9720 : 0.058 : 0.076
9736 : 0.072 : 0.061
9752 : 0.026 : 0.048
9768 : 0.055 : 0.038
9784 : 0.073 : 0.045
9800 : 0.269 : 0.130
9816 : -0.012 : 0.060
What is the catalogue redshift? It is 0.347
